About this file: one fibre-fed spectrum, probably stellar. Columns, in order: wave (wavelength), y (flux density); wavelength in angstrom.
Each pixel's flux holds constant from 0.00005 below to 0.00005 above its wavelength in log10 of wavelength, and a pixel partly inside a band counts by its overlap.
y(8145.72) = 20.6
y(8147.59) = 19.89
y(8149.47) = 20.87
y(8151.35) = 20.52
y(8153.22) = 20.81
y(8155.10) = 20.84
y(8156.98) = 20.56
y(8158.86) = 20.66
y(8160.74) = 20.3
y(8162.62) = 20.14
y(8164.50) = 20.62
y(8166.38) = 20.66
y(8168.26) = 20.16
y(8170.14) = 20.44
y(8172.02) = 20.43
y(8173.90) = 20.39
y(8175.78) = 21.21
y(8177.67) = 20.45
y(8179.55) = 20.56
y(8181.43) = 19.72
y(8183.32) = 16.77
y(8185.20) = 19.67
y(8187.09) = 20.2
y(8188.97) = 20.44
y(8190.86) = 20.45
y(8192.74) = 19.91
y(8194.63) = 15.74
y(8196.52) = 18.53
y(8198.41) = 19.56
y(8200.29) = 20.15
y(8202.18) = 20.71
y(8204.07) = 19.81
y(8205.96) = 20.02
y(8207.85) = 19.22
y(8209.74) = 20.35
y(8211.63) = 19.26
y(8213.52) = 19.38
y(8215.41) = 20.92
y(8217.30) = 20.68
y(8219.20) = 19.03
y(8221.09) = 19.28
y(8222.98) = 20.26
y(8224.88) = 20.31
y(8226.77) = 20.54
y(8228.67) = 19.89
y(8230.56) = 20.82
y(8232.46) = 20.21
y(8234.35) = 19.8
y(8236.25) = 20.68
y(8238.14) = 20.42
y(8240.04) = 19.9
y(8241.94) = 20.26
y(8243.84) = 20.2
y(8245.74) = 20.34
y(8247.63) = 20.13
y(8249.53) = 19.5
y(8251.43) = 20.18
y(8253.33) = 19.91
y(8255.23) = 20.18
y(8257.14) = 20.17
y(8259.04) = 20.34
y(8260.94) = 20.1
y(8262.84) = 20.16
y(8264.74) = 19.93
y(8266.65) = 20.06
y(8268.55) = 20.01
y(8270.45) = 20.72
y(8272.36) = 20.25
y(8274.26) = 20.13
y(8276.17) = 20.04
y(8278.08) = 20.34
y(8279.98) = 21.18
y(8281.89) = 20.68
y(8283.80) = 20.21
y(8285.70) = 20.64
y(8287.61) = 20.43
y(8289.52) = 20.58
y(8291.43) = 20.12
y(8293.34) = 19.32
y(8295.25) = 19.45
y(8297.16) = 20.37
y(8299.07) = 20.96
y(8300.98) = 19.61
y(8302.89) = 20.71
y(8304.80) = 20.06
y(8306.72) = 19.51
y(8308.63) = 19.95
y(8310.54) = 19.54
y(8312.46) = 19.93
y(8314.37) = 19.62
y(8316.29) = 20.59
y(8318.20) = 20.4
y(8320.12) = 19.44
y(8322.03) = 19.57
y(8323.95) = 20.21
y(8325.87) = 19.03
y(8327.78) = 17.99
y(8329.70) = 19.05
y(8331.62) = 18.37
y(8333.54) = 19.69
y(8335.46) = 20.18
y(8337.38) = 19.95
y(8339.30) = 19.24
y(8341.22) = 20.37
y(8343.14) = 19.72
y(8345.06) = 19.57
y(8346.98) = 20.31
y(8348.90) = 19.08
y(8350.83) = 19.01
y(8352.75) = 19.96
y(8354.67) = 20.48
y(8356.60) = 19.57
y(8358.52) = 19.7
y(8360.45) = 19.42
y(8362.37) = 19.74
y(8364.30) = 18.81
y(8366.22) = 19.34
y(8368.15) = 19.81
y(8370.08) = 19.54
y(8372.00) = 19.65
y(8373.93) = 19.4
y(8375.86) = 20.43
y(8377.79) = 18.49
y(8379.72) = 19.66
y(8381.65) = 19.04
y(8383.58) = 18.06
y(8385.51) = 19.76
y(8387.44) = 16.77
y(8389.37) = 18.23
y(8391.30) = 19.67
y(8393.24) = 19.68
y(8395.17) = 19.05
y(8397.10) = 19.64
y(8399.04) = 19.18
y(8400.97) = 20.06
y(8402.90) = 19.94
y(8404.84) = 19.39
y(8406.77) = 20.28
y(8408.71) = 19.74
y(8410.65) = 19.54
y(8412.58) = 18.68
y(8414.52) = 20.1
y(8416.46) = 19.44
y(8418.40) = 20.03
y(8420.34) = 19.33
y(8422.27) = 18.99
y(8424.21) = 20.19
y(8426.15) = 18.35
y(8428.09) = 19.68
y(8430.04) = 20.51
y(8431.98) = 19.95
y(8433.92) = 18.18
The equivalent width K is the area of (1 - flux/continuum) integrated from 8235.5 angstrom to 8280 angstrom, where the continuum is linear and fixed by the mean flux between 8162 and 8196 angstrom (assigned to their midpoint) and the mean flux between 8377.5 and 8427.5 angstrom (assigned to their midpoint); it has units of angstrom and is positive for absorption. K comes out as -1.2 angstrom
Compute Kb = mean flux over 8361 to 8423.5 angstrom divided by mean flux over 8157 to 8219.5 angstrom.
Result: 0.97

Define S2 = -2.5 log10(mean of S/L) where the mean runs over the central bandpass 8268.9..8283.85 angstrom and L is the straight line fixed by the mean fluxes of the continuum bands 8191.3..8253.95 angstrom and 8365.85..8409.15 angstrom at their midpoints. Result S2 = -0.04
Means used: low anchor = 19.9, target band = 20.4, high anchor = 19.3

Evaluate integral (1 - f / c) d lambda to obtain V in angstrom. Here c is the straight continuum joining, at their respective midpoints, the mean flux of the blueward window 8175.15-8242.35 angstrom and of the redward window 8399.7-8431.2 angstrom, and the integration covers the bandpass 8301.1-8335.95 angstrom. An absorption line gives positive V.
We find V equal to 0.2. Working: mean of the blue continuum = 19.9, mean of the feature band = 19.6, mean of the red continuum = 19.6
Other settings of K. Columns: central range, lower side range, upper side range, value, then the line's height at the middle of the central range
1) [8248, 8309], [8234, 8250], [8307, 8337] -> -0.87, 19.9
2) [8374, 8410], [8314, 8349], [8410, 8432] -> 0.52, 19.6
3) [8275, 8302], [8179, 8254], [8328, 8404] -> -0.89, 19.6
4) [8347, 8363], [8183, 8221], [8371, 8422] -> -0.21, 19.4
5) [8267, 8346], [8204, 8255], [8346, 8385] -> -0.86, 19.7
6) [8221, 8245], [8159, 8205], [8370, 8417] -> -0.58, 19.8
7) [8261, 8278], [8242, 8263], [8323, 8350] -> -0.15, 20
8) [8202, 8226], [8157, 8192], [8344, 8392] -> 0.12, 20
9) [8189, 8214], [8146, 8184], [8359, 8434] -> 0.84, 20.2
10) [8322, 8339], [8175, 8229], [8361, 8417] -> 0.13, 19.5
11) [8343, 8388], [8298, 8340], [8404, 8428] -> 0.49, 19.6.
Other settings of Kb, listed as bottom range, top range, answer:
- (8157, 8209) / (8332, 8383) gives 0.98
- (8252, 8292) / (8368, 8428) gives 0.95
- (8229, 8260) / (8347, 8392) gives 0.96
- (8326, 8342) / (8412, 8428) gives 1.00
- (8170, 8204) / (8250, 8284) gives 1.03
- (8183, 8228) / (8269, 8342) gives 1.01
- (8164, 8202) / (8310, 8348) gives 0.99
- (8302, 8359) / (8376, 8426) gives 0.98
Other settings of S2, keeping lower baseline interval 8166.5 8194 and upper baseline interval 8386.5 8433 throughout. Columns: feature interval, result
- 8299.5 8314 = -0.013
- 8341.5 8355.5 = -0.009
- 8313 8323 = -0.014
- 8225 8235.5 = -0.020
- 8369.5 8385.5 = 0.012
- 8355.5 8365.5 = 0.006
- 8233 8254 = -0.014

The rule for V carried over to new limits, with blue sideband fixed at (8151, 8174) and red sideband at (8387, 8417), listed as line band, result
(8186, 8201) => 0.7 angstrom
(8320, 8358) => 0.3 angstrom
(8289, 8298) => 0.0 angstrom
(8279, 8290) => -0.4 angstrom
